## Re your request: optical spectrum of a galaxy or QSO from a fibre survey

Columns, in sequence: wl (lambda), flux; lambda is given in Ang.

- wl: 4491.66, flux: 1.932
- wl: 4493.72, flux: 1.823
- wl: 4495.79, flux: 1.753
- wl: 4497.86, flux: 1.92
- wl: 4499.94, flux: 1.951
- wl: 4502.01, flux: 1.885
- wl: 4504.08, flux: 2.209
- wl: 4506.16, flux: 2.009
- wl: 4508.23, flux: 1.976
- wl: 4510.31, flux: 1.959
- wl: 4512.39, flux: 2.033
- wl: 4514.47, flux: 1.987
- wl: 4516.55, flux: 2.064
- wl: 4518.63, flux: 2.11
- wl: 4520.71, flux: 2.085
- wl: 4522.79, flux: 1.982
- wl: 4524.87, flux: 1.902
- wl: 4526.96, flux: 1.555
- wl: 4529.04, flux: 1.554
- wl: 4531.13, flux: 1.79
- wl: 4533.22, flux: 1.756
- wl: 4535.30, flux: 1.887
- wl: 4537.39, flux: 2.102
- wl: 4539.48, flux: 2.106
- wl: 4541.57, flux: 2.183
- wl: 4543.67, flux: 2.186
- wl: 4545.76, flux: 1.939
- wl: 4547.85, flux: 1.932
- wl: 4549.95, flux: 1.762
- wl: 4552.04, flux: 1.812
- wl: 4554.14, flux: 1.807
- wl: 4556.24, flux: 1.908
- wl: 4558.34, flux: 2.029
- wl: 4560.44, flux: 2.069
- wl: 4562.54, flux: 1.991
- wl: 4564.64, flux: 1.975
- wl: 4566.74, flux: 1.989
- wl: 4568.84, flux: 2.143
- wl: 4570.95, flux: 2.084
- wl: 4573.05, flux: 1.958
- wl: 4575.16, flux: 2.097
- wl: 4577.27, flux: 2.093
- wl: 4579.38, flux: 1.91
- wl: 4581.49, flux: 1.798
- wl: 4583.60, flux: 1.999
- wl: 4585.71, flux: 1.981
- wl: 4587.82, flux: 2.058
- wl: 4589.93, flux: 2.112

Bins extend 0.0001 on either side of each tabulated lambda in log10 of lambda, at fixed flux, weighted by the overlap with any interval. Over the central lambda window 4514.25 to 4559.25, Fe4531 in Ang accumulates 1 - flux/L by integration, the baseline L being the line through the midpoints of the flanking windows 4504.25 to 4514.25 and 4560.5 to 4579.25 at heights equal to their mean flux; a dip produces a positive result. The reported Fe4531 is 2.11 Ang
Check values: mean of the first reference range 2.01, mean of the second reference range 2.04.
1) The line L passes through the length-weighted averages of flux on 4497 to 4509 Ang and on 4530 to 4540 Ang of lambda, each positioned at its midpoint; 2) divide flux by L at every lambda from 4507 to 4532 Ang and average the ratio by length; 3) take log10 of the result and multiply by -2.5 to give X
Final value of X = 0.02 mag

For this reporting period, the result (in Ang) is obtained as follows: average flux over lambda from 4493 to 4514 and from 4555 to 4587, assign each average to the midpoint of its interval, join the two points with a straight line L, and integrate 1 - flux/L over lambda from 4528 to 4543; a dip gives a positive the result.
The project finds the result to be 0.4 Ang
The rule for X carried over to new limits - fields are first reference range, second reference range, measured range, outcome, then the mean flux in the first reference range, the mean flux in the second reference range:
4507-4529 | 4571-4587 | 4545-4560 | 0.044 mag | 1.95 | 1.98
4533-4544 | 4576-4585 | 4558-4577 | -0.031 mag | 2.05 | 1.95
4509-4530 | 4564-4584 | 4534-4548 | -0.051 mag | 1.92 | 2.01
